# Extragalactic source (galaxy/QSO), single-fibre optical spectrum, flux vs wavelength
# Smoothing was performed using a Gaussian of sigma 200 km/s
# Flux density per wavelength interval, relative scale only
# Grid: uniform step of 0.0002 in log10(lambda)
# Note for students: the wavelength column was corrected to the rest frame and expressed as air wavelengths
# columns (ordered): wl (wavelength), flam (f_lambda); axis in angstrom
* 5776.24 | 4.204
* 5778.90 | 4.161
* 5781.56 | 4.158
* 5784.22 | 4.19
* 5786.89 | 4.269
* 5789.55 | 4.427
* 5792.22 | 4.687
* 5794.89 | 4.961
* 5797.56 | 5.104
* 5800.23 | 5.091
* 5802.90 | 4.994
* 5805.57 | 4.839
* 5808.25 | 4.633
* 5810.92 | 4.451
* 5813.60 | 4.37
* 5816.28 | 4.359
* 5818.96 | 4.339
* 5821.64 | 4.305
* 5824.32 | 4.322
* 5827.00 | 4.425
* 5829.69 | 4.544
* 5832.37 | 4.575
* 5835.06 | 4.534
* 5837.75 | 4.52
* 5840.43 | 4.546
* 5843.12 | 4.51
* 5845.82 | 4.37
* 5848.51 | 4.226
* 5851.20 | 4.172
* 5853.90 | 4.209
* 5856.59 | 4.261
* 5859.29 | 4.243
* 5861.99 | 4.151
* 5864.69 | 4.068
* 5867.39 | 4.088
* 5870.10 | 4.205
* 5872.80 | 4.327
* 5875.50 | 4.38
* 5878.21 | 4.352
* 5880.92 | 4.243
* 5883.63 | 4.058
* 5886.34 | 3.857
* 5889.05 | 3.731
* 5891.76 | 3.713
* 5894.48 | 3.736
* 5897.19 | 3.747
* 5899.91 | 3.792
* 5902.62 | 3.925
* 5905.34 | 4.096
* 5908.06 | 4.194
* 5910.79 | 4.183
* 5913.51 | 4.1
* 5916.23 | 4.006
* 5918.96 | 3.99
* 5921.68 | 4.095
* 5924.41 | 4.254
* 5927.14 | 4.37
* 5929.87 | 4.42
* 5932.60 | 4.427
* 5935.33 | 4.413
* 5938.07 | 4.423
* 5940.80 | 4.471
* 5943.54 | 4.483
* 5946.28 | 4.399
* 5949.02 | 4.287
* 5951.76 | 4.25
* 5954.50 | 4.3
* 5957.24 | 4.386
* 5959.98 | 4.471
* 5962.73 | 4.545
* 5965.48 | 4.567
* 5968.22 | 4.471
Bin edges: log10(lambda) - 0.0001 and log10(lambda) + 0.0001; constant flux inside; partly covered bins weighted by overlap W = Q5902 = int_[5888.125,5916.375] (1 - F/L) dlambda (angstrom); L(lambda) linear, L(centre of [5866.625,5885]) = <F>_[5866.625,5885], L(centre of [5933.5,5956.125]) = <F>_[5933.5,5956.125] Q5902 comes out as 2.4 angstrom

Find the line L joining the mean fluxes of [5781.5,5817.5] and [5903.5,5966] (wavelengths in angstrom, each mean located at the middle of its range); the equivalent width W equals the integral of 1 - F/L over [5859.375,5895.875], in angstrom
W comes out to 3.0 angstrom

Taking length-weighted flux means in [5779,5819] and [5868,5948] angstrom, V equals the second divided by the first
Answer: 0.9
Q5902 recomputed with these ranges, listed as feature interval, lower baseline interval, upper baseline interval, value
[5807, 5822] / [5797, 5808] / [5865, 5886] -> 1.3 angstrom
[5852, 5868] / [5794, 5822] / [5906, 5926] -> 0.9 angstrom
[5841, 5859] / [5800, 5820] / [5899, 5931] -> 0.5 angstrom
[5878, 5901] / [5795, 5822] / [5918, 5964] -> 3.0 angstrom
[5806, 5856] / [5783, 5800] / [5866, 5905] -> -0.5 angstrom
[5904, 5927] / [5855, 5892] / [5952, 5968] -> 0.8 angstrom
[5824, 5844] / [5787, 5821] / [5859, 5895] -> -0.4 angstrom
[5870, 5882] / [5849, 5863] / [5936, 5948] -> -0.1 angstrom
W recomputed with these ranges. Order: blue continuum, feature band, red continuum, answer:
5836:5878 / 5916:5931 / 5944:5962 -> 0.5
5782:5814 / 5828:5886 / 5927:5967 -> 3.3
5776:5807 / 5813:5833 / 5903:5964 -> 0.6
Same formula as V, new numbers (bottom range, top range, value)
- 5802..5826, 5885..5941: 0.91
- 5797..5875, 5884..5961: 0.94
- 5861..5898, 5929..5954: 1.08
